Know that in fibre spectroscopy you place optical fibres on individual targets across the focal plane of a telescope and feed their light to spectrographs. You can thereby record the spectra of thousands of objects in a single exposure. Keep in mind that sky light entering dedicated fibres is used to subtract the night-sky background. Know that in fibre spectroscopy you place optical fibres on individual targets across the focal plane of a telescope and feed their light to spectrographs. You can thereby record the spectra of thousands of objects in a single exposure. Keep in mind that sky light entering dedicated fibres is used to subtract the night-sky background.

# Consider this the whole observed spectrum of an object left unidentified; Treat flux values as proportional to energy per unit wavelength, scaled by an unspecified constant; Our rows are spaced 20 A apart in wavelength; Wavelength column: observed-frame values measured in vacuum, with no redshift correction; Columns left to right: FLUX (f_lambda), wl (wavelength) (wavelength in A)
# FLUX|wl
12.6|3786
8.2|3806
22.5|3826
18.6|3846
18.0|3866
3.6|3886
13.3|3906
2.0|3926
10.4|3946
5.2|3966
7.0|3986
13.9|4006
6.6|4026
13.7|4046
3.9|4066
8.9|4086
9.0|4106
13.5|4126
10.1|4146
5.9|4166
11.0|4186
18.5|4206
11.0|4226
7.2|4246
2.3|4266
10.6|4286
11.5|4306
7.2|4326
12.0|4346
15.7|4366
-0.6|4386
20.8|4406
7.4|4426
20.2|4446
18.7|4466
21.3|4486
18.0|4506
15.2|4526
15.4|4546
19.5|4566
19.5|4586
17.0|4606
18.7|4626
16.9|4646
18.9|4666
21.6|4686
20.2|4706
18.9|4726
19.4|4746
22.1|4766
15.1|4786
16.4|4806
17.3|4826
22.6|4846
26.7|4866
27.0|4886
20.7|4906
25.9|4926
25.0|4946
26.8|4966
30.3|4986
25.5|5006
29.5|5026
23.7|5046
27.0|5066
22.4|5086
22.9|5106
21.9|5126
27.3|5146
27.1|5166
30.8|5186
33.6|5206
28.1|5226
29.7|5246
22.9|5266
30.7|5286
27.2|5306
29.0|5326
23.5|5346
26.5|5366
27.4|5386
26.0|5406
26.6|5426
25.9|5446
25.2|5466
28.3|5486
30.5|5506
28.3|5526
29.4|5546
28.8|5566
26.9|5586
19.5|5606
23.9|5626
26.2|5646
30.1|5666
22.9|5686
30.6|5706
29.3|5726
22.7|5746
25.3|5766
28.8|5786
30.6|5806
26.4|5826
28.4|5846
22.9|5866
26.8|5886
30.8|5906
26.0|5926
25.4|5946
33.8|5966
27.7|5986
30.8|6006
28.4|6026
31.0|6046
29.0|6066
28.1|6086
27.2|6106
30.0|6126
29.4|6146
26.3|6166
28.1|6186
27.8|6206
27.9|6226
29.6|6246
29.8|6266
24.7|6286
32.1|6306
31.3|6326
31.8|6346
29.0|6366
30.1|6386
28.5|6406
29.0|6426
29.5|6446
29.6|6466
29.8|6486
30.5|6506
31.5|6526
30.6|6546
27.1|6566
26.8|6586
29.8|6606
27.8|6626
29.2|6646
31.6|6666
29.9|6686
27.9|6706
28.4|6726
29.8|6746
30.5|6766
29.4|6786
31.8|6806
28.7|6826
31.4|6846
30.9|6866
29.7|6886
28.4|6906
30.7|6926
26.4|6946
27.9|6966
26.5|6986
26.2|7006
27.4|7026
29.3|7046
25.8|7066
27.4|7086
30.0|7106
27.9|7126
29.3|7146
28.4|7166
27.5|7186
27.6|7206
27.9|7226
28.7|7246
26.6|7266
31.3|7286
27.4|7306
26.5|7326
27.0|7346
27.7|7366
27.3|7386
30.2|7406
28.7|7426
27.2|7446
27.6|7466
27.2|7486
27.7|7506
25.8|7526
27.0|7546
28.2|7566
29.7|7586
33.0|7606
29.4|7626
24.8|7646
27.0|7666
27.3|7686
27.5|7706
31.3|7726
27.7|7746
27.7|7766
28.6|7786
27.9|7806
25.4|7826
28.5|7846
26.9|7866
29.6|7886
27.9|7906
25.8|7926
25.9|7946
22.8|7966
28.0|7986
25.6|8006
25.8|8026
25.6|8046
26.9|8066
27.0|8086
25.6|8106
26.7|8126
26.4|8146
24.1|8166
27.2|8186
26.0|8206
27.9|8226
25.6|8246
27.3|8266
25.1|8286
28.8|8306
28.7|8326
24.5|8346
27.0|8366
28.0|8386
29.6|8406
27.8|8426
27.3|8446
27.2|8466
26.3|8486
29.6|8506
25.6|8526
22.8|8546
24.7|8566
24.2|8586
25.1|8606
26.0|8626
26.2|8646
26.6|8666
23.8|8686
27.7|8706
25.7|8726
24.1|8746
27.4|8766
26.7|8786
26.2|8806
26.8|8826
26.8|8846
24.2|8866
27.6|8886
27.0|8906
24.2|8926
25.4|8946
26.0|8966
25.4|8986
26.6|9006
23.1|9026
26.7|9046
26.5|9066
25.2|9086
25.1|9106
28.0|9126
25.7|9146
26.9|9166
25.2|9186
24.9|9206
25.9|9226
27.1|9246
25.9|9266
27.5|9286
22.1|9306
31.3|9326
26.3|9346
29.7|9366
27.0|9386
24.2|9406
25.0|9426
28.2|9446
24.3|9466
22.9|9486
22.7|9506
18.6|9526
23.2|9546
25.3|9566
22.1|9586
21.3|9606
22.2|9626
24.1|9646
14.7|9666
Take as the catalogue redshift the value 0.11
